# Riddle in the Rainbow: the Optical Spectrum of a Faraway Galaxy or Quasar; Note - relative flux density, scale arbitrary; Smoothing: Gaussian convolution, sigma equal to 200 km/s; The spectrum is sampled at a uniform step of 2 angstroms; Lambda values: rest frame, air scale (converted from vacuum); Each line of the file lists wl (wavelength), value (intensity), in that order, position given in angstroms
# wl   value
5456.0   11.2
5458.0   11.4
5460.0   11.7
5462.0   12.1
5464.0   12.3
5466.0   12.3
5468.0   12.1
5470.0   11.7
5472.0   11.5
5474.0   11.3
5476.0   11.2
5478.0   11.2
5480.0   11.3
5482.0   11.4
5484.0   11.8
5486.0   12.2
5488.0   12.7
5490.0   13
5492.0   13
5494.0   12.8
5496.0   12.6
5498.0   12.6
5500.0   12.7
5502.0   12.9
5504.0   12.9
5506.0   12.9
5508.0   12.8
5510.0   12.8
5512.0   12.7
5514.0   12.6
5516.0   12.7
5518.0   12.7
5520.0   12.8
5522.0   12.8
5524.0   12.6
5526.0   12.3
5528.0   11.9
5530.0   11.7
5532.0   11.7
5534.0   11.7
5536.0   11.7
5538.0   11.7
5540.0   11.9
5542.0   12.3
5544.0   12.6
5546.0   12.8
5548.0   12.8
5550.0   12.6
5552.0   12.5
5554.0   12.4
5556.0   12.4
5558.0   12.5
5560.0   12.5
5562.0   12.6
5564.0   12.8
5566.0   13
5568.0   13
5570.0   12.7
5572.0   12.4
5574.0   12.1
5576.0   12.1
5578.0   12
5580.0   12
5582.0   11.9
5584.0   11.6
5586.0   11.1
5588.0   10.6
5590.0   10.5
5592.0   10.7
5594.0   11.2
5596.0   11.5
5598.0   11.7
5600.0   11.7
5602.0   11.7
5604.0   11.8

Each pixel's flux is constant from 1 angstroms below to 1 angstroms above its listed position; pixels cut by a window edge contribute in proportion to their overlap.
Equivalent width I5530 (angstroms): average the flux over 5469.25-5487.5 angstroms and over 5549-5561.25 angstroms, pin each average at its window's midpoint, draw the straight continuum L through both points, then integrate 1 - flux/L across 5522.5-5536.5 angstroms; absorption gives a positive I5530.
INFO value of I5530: 0.2 angstroms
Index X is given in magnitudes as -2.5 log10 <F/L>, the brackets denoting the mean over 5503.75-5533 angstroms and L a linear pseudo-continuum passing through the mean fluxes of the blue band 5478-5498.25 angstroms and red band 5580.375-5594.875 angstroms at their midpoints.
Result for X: -0.05 mag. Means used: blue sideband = 12.3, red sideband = 11.1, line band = 12.5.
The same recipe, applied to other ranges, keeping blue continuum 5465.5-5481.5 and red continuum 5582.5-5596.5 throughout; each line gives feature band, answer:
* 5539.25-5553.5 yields -0.12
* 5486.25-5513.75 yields -0.12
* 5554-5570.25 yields -0.14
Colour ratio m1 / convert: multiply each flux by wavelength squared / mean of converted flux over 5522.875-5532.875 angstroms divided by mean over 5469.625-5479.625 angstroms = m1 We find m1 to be 1.08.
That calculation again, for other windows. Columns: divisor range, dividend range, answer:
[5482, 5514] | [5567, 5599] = 0.95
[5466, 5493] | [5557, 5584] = 1.08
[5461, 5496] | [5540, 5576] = 1.08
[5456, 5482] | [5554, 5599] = 1.07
